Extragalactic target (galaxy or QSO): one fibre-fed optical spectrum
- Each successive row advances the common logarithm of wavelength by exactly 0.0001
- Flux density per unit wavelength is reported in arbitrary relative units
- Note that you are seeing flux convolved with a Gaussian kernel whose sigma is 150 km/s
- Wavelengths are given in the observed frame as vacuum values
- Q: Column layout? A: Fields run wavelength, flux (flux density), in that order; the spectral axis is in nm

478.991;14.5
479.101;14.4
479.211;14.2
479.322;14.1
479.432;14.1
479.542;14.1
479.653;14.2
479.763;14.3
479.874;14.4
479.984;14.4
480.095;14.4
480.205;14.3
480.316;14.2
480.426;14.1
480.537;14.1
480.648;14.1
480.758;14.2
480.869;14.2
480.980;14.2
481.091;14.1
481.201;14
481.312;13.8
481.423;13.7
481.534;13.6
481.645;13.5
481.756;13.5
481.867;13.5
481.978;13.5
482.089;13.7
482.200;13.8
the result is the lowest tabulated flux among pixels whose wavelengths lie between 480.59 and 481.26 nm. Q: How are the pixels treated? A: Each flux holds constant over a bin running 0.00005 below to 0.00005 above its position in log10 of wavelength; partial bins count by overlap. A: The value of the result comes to 14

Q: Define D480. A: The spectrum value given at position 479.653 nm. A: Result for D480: 14.2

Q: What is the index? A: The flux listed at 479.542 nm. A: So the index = 14.1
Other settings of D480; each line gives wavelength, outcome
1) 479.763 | 14.3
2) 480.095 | 14.4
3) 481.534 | 13.6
